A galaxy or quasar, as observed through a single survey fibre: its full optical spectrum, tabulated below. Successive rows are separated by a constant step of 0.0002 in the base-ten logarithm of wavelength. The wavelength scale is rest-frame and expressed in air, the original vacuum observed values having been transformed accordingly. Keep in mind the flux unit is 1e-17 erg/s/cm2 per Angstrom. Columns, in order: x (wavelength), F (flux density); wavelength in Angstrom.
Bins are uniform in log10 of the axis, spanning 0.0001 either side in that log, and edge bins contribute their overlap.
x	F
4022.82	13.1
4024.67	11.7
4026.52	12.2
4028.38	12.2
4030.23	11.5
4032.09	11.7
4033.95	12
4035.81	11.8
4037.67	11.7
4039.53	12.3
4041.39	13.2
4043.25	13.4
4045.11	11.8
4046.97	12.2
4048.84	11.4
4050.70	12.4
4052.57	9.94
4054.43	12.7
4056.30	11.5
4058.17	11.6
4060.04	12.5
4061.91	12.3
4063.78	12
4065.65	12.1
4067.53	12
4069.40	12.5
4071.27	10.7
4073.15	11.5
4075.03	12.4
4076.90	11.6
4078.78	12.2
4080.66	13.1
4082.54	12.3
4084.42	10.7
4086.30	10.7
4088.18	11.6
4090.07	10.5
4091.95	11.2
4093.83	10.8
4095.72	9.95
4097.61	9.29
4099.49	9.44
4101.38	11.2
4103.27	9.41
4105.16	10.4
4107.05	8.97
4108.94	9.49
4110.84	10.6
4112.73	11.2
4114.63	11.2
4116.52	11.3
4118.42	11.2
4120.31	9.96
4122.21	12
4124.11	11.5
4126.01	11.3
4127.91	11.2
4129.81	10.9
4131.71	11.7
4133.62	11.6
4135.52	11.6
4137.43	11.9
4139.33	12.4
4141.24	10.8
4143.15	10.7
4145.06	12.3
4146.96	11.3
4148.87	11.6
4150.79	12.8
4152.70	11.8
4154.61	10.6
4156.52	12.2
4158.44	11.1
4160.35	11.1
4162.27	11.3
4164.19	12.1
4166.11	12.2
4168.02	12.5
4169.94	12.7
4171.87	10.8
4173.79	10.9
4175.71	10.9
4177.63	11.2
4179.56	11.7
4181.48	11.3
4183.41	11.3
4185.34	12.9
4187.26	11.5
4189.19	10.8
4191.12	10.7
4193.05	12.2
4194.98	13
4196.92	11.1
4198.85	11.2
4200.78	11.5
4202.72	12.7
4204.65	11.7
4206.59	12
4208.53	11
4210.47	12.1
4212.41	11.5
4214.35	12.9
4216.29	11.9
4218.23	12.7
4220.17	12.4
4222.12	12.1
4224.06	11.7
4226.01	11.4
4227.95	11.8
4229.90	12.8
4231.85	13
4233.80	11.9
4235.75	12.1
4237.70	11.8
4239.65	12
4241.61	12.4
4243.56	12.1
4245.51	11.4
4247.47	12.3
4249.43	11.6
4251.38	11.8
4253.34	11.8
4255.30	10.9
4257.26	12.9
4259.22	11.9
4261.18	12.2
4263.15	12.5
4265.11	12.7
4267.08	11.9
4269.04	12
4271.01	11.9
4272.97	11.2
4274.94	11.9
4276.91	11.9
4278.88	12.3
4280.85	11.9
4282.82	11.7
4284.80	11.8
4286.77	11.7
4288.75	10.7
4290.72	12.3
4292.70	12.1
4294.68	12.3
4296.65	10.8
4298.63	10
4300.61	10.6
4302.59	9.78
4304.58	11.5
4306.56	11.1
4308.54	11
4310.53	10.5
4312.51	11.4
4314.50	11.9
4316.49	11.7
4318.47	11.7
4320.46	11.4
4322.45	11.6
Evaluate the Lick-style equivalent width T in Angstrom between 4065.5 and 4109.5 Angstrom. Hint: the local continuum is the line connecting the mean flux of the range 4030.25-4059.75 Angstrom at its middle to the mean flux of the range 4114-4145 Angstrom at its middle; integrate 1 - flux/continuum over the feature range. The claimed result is 2.6 Angstrom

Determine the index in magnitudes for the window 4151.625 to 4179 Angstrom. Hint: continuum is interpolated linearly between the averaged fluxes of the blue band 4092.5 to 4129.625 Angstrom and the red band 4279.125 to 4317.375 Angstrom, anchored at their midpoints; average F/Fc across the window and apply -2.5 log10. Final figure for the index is -0.07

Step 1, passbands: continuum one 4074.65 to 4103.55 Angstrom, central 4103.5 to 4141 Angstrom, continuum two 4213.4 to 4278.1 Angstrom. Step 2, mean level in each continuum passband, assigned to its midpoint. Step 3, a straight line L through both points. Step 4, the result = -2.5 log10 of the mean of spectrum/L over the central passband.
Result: 0.02 mag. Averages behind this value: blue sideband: 11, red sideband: 12.1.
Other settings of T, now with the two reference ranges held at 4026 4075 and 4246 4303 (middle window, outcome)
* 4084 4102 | 2.1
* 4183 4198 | 0.1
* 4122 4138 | 0.5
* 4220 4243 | -0.7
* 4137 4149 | 0.3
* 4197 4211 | 0.1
